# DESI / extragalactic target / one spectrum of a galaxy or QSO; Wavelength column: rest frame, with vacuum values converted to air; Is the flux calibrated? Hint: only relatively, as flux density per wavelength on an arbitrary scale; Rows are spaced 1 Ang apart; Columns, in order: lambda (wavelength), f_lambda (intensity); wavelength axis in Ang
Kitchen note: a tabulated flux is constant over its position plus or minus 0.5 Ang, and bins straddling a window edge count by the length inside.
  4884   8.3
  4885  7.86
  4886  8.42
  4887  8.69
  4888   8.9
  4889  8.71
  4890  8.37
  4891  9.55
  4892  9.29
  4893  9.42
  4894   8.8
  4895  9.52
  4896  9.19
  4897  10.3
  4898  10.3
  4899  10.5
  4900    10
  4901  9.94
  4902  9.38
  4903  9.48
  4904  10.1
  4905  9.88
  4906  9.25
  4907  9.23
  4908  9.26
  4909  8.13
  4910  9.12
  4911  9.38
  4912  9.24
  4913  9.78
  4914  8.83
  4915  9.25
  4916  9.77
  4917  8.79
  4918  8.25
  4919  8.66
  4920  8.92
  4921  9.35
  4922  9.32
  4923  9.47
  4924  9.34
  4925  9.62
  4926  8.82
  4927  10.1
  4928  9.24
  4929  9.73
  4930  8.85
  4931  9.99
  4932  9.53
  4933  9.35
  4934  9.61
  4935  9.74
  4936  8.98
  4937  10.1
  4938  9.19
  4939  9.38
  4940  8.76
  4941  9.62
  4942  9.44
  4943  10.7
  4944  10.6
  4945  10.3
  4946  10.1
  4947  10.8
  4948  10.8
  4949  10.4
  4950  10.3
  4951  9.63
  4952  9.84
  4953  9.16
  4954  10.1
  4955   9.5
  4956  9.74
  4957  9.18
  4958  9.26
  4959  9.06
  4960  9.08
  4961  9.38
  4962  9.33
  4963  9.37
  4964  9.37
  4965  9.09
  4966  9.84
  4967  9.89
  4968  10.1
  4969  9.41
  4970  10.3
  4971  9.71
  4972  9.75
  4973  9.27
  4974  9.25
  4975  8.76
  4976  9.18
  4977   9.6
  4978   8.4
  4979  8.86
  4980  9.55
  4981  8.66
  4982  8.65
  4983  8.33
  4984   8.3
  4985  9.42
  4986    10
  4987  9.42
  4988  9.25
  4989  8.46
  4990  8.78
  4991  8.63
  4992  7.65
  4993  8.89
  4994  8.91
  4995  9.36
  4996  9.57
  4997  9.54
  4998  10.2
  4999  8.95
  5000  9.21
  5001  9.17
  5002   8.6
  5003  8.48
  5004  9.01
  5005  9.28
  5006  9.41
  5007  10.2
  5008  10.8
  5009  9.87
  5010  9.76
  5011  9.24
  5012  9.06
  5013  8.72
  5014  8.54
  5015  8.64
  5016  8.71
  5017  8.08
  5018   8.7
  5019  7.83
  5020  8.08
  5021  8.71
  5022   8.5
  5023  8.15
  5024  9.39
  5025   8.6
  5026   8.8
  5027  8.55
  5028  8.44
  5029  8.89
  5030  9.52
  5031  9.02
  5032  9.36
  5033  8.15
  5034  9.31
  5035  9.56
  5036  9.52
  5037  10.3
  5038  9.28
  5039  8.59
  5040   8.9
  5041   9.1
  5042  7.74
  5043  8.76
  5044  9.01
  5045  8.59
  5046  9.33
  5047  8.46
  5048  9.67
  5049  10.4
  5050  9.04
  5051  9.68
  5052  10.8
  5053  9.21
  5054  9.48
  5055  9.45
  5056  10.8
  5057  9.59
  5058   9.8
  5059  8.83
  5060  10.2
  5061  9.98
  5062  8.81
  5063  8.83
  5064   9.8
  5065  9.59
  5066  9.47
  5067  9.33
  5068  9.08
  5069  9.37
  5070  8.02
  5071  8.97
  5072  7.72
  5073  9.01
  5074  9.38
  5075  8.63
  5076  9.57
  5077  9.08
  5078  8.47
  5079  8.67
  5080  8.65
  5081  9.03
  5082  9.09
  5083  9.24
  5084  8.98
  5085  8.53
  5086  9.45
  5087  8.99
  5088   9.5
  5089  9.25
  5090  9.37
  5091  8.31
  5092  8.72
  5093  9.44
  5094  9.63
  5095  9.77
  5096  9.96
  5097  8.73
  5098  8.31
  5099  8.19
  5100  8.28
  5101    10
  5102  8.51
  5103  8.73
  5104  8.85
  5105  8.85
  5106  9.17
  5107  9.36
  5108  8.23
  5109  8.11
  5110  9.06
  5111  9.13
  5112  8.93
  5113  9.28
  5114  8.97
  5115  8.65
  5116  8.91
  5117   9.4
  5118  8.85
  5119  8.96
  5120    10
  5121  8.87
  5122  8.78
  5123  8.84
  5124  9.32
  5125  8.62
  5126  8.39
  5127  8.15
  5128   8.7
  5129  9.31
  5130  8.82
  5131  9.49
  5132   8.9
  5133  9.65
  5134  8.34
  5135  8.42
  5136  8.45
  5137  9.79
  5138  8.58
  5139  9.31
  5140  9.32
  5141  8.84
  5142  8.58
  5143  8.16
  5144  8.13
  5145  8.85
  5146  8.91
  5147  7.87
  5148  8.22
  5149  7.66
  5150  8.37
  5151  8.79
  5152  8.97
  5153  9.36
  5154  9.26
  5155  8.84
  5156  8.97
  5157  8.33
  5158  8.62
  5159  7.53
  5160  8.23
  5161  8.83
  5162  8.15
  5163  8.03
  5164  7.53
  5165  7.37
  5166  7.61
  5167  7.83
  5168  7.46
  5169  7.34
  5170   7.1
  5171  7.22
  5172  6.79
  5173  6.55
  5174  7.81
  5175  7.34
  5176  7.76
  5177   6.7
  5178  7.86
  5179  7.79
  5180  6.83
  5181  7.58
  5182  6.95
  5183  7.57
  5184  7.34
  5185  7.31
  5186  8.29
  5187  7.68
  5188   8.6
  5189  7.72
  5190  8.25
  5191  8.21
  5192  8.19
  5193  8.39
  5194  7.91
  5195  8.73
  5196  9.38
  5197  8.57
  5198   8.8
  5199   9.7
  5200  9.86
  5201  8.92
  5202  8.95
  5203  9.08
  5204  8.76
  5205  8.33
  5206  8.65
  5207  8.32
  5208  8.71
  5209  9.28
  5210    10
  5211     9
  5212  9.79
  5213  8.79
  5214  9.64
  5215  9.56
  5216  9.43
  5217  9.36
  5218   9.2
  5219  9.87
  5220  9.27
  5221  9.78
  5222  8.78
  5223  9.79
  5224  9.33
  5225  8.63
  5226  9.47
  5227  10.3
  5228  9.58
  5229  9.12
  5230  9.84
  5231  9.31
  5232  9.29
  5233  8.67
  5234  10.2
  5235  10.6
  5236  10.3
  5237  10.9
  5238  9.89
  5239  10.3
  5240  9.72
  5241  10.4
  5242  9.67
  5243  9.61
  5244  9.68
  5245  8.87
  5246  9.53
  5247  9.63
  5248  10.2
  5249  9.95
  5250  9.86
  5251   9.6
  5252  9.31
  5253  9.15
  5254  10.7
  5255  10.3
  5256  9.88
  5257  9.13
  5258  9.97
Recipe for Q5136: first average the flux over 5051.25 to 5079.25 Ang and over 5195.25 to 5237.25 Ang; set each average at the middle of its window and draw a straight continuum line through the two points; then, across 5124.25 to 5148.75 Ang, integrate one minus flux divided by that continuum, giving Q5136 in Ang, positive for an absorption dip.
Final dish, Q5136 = 1.5 Ang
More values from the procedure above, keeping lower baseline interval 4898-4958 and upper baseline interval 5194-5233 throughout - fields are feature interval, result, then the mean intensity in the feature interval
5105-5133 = 1.2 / 8.94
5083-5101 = 0.6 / 9.06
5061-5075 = 0.5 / 9.05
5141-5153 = 1.1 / 8.47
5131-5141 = 0.3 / 8.99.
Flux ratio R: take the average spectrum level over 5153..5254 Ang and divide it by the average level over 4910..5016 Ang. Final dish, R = 0.94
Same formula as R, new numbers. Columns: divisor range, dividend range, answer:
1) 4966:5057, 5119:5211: 0.92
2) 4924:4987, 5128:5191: 0.86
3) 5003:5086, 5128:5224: 0.93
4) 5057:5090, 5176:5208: 0.90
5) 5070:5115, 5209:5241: 1.07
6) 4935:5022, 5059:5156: 0.96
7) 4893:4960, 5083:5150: 0.93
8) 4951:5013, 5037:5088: 0.99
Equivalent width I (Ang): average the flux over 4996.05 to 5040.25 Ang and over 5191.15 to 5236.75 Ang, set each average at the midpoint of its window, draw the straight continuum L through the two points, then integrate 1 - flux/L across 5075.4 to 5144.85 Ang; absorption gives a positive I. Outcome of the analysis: 1.5 Ang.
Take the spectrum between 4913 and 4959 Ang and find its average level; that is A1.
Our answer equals 9.56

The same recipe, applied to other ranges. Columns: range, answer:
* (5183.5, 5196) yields 8.1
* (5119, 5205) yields 8.35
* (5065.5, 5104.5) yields 8.98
